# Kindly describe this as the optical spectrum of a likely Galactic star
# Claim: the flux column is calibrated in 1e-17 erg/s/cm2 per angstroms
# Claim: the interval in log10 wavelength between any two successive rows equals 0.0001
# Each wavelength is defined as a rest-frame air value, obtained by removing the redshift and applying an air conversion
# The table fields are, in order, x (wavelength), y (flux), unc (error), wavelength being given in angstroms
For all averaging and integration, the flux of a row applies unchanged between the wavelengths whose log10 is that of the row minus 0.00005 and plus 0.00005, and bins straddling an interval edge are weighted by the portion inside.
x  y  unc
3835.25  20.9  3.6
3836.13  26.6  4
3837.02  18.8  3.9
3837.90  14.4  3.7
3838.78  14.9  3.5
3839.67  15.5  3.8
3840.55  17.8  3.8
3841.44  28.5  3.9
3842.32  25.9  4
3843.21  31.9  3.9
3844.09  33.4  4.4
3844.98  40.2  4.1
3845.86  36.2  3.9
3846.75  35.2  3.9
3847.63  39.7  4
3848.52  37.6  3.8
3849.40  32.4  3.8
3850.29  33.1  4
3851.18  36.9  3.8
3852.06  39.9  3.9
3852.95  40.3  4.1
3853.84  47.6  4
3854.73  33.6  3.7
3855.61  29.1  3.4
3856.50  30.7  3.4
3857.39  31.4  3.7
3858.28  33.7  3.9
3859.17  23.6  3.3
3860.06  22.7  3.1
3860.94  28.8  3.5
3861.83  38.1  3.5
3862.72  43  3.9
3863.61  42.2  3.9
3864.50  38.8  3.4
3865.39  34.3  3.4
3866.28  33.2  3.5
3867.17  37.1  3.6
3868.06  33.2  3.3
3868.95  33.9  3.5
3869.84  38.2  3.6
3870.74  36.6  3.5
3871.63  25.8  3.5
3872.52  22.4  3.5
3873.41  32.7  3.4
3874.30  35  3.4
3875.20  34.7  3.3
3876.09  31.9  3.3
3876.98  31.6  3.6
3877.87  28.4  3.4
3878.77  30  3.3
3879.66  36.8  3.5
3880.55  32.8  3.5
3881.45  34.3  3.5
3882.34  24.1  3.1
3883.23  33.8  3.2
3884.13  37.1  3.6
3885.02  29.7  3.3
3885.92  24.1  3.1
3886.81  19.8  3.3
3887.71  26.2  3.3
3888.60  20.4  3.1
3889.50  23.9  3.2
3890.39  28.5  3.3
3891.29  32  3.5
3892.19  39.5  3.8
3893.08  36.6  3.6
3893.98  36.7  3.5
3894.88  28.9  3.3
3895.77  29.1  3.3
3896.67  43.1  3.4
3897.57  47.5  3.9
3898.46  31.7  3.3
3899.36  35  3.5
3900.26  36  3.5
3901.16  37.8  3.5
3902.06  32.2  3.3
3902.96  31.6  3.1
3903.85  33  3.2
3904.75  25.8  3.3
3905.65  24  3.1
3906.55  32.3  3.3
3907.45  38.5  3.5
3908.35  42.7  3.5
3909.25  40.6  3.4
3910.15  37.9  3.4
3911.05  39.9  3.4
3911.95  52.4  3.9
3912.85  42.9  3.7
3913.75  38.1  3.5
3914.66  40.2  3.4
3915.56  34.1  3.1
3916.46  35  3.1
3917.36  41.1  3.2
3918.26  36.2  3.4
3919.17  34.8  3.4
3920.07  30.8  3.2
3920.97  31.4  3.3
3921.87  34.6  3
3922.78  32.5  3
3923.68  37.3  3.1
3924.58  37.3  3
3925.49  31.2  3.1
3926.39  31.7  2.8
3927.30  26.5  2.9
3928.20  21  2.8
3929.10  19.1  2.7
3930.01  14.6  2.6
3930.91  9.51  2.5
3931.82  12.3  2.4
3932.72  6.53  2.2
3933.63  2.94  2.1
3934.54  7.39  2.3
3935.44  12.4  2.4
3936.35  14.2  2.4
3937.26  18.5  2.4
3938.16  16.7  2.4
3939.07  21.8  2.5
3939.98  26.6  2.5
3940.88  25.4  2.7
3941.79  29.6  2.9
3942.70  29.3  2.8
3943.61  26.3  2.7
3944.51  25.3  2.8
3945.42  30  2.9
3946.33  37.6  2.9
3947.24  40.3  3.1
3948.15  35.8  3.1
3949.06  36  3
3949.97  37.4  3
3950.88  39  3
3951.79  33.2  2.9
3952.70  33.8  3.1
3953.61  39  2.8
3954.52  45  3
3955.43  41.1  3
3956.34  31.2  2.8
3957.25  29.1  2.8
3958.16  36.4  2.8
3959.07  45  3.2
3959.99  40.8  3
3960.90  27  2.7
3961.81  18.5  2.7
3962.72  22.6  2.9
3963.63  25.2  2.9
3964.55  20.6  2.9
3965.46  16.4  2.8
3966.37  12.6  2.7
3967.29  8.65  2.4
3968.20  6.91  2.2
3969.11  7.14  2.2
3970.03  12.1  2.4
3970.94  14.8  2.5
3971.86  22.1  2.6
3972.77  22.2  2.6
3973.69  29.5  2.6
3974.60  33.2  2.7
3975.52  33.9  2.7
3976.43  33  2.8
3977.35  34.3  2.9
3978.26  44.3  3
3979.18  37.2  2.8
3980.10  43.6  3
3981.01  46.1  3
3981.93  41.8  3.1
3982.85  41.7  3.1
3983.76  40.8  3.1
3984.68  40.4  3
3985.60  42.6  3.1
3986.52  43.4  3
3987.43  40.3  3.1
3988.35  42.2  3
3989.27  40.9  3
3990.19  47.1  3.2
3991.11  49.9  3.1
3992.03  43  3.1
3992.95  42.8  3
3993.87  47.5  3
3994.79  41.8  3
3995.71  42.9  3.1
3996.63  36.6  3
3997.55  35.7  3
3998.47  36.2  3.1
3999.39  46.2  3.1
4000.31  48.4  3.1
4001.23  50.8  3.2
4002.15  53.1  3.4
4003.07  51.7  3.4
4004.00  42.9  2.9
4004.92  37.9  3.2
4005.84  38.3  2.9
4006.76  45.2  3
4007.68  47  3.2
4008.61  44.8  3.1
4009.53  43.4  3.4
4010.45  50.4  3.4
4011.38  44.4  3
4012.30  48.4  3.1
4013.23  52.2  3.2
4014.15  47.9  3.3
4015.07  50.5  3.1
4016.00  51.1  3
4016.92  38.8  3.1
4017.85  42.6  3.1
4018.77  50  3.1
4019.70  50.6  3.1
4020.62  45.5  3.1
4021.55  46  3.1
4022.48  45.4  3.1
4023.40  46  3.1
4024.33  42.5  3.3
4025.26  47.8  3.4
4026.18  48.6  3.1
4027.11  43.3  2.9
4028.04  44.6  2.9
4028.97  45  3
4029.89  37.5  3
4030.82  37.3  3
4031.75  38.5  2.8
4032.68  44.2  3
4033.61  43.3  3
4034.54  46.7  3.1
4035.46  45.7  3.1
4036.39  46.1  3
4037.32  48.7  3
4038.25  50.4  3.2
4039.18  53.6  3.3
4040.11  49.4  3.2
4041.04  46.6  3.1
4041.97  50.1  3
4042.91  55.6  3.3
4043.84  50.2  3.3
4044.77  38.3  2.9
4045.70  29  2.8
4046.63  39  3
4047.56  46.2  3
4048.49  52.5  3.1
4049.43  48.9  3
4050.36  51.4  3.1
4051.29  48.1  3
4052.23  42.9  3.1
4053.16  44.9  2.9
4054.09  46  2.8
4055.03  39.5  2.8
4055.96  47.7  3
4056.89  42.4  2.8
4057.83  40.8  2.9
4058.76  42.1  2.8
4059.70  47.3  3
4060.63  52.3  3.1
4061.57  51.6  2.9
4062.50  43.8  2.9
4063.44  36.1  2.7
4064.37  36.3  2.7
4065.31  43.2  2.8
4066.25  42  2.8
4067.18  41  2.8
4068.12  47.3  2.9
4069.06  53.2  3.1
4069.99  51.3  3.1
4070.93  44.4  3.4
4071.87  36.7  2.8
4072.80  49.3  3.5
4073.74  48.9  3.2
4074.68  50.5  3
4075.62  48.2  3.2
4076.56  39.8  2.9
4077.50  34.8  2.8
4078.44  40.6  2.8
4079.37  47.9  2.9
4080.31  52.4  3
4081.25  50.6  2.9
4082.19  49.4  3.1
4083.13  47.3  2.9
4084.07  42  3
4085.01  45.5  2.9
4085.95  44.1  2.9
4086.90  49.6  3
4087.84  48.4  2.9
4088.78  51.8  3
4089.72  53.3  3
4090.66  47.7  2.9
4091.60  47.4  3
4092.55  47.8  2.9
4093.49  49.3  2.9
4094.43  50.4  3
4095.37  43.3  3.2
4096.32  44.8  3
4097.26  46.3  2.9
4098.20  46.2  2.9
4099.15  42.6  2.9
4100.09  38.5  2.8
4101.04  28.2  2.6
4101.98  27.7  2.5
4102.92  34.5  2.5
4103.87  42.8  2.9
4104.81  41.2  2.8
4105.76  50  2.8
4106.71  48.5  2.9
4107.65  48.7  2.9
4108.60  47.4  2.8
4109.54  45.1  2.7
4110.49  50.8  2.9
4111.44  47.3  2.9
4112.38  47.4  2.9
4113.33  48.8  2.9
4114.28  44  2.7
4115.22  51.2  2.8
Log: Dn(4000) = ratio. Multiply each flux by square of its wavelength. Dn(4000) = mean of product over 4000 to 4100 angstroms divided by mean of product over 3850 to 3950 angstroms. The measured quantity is 1.59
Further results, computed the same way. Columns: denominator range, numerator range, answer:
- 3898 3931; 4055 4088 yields 1.46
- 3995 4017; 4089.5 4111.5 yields 1.03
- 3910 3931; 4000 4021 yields 1.47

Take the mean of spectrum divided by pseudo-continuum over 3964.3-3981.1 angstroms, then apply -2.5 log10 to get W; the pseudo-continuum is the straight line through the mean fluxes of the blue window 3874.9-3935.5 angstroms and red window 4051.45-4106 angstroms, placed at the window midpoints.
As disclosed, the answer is 0.418 mag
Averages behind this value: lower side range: 30.9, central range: 24.8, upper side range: 44.7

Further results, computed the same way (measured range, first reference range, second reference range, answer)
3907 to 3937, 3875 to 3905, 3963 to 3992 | 0.09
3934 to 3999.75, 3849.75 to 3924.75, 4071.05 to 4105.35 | 0.20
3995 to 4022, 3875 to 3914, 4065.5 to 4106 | -0.13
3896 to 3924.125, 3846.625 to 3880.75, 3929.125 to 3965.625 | -0.22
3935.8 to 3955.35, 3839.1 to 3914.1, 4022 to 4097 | 0.24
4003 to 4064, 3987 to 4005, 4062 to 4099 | -0.02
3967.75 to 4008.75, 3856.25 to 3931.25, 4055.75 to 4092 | 0.04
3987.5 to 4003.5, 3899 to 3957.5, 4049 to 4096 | -0.18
